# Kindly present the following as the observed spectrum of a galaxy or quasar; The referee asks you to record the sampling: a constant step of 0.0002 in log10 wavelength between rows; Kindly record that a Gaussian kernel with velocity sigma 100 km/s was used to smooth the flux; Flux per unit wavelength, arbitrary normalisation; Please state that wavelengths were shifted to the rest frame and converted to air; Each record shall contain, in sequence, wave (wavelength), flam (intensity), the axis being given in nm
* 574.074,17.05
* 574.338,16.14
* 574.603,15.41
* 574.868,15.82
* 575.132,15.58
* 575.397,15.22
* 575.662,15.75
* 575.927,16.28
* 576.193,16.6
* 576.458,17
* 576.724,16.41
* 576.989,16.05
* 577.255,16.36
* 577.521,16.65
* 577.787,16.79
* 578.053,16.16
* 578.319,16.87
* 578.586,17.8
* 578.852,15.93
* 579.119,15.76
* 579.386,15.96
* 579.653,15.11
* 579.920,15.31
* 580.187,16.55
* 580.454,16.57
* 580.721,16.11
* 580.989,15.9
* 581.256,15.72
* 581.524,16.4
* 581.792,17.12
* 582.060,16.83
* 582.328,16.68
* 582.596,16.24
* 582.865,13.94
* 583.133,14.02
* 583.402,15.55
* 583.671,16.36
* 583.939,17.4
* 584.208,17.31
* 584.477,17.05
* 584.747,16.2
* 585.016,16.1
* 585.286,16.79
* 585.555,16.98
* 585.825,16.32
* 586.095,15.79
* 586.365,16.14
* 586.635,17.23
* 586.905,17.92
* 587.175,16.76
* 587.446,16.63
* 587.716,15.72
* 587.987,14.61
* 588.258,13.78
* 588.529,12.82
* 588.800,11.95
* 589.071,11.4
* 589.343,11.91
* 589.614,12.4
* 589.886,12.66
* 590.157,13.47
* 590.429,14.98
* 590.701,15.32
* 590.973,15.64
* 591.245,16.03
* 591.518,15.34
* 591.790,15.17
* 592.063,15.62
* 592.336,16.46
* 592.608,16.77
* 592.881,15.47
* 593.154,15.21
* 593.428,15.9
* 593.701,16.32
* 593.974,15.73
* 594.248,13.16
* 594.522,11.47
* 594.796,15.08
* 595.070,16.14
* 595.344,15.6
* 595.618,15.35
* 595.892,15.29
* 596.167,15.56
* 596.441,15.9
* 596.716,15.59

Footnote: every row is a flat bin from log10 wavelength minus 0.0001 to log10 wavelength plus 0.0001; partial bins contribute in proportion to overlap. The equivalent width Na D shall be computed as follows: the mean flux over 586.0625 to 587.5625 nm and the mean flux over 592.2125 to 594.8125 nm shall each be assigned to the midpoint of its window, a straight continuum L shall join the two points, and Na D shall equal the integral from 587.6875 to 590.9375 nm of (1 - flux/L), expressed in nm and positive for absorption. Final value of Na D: 0.56 nm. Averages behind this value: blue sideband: 16.8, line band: 13.4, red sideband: 15.2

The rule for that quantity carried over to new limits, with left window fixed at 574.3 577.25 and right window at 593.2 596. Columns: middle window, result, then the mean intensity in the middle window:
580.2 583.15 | -0.065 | 16.1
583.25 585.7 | -0.167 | 16.6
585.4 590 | 0.183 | 14.8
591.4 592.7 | -0.060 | 15.9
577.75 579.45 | -0.063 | 16.5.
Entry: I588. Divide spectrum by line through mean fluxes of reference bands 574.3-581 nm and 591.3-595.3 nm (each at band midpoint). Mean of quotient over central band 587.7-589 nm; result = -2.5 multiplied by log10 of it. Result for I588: 0.157 mag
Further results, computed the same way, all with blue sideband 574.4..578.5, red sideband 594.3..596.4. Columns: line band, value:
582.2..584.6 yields -0.02 mag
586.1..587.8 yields -0.08 mag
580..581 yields -0.02 mag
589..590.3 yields 0.23 mag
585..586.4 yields -0.06 mag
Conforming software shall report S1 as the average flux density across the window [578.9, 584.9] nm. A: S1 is 16.1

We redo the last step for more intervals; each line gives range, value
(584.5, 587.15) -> 16.6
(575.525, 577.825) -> 16.4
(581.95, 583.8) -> 15.6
